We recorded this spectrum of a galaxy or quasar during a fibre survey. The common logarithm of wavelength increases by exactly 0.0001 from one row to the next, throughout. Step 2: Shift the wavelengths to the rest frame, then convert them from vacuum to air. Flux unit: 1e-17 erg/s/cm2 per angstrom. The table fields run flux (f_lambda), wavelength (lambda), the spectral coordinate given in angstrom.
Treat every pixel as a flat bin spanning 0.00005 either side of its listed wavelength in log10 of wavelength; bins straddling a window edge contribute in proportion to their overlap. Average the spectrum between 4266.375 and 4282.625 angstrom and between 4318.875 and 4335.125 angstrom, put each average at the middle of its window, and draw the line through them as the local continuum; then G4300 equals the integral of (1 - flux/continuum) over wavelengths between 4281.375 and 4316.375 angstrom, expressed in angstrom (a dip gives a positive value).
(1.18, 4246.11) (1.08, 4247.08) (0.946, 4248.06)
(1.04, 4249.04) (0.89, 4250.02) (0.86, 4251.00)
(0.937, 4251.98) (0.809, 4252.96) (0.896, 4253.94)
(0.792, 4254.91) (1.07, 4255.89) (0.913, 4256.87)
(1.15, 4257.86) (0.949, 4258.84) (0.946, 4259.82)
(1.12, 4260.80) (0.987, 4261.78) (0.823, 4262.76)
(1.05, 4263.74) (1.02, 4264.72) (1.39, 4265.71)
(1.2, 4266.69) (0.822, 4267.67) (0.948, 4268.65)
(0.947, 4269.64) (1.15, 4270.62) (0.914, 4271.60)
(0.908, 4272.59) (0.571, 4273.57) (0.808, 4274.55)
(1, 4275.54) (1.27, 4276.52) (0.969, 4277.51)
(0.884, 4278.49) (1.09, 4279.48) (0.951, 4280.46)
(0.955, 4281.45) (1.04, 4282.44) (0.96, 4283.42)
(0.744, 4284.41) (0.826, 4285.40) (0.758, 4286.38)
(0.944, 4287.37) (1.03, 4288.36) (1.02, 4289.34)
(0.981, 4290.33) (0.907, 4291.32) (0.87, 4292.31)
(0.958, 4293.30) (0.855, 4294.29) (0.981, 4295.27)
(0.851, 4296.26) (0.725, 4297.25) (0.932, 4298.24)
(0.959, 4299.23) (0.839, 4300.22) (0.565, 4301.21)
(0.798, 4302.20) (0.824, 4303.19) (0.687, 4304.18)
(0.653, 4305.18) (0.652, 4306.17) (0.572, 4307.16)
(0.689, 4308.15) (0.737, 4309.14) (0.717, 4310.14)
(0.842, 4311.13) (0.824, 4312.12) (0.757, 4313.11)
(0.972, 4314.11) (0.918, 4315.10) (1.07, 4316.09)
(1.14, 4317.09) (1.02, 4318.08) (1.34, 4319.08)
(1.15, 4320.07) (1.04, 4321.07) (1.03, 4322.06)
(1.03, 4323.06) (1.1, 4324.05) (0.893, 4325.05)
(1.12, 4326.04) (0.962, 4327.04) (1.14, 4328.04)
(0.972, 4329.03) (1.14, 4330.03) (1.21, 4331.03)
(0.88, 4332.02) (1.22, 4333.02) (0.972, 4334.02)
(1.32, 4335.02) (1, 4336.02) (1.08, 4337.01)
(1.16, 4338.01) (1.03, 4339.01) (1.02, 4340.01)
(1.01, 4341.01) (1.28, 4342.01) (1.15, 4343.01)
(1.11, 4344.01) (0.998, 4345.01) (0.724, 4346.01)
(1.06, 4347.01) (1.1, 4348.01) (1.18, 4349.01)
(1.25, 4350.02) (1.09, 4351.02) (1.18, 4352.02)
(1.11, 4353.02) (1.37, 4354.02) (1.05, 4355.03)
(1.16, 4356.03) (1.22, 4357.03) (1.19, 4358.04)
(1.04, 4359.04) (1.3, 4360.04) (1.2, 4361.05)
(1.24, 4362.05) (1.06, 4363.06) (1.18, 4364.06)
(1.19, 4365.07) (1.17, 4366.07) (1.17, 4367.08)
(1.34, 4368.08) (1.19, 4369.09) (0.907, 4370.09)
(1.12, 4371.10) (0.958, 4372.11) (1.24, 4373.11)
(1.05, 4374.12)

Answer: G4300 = 6.0 angstrom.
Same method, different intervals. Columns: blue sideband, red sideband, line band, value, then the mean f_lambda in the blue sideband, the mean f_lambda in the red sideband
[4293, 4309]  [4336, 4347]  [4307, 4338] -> -2.47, 0.781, 1.05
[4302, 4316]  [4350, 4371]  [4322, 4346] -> -2.73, 0.768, 1.17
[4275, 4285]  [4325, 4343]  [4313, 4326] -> 0.14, 0.983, 1.09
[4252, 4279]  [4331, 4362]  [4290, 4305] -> 2.72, 0.974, 1.12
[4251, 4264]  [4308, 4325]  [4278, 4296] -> 0.56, 0.952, 0.967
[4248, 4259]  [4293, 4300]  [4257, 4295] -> -2.19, 0.936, 0.891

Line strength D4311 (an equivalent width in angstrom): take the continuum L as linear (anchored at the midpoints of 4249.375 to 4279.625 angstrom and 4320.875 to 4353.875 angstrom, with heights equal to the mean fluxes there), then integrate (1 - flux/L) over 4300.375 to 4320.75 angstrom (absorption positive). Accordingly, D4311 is 3.8 angstrom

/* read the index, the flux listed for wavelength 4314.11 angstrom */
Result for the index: 0.972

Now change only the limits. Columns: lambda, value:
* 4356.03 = 1.16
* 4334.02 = 0.972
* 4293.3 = 0.958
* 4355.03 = 1.05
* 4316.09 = 1.07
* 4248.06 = 0.946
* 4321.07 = 1.04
